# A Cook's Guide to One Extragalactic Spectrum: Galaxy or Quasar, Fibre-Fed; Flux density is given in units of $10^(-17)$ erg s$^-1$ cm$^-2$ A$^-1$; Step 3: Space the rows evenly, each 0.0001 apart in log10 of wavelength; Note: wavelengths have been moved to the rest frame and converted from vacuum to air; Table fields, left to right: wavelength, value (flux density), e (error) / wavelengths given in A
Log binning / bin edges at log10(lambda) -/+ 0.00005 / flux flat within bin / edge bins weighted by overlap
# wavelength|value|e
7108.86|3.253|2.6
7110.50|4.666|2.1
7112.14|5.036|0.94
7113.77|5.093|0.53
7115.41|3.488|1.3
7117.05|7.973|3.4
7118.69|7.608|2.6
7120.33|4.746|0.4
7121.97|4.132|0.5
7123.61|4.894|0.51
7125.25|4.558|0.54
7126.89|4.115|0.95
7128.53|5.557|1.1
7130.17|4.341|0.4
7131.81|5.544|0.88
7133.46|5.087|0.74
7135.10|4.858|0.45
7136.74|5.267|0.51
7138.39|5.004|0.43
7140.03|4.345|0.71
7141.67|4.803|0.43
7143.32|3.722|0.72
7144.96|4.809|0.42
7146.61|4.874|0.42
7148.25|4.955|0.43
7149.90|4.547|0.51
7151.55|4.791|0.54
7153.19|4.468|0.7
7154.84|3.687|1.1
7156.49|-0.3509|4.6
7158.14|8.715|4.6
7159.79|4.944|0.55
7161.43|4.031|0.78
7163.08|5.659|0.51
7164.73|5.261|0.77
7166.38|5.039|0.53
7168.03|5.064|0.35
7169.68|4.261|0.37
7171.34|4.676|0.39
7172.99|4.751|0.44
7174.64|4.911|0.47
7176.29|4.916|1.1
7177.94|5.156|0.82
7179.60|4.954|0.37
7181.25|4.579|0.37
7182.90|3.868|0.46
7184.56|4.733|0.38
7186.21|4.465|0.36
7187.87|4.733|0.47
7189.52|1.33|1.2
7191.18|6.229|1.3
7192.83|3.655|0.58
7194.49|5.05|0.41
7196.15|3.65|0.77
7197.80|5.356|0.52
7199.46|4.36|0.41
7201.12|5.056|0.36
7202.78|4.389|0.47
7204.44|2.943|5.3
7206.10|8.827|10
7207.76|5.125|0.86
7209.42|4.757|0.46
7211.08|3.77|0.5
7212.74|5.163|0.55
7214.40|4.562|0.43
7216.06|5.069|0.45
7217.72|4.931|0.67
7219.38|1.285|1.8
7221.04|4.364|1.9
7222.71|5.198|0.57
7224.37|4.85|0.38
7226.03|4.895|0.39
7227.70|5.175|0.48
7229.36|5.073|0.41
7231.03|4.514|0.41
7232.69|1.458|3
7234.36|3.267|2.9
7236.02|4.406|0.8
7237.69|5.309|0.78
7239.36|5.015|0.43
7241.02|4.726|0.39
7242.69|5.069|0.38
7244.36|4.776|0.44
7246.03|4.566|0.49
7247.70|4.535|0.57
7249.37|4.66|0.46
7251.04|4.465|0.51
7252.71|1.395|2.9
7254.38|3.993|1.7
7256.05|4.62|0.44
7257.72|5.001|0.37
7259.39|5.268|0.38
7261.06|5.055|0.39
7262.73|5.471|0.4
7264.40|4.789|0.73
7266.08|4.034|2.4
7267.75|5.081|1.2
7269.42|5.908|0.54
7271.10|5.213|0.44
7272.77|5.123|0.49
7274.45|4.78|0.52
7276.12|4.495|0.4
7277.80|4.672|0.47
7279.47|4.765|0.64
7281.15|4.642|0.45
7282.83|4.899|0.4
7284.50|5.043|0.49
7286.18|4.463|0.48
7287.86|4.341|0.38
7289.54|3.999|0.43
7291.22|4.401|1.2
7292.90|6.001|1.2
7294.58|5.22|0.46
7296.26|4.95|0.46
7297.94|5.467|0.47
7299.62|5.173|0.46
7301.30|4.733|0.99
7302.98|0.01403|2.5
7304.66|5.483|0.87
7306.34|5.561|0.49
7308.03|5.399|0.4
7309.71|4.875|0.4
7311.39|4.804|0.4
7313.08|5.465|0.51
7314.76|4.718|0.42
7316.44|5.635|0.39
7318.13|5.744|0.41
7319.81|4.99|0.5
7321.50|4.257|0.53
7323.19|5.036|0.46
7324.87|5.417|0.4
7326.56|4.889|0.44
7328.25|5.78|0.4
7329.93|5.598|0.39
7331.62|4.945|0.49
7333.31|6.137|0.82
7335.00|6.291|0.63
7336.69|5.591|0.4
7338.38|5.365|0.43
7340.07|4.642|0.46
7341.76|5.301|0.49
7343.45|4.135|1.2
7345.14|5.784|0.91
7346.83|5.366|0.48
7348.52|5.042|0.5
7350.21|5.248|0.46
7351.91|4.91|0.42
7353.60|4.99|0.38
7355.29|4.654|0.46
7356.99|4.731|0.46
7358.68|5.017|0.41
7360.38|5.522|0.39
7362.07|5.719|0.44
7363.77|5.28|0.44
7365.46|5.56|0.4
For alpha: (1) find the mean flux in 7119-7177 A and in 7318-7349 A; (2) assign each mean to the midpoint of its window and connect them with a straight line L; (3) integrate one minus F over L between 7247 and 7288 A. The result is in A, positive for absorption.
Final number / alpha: 3.3 A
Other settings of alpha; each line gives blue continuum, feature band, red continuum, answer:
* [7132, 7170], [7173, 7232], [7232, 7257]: -2.8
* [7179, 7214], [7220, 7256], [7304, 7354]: 3.4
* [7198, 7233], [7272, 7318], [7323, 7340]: 3.7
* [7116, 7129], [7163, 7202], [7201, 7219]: 3.1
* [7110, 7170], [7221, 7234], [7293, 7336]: 1.5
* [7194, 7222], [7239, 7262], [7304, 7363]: 1.5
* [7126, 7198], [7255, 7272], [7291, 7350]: -0.3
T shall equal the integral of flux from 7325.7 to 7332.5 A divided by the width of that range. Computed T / 5.31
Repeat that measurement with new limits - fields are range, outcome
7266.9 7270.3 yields 5.49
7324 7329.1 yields 5.37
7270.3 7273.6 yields 5.17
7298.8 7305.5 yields 3.85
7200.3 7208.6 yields 5.26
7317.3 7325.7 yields 5.09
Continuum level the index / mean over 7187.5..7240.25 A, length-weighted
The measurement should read 4.49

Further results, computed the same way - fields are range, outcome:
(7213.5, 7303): 4.58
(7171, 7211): 4.67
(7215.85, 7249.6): 4.42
